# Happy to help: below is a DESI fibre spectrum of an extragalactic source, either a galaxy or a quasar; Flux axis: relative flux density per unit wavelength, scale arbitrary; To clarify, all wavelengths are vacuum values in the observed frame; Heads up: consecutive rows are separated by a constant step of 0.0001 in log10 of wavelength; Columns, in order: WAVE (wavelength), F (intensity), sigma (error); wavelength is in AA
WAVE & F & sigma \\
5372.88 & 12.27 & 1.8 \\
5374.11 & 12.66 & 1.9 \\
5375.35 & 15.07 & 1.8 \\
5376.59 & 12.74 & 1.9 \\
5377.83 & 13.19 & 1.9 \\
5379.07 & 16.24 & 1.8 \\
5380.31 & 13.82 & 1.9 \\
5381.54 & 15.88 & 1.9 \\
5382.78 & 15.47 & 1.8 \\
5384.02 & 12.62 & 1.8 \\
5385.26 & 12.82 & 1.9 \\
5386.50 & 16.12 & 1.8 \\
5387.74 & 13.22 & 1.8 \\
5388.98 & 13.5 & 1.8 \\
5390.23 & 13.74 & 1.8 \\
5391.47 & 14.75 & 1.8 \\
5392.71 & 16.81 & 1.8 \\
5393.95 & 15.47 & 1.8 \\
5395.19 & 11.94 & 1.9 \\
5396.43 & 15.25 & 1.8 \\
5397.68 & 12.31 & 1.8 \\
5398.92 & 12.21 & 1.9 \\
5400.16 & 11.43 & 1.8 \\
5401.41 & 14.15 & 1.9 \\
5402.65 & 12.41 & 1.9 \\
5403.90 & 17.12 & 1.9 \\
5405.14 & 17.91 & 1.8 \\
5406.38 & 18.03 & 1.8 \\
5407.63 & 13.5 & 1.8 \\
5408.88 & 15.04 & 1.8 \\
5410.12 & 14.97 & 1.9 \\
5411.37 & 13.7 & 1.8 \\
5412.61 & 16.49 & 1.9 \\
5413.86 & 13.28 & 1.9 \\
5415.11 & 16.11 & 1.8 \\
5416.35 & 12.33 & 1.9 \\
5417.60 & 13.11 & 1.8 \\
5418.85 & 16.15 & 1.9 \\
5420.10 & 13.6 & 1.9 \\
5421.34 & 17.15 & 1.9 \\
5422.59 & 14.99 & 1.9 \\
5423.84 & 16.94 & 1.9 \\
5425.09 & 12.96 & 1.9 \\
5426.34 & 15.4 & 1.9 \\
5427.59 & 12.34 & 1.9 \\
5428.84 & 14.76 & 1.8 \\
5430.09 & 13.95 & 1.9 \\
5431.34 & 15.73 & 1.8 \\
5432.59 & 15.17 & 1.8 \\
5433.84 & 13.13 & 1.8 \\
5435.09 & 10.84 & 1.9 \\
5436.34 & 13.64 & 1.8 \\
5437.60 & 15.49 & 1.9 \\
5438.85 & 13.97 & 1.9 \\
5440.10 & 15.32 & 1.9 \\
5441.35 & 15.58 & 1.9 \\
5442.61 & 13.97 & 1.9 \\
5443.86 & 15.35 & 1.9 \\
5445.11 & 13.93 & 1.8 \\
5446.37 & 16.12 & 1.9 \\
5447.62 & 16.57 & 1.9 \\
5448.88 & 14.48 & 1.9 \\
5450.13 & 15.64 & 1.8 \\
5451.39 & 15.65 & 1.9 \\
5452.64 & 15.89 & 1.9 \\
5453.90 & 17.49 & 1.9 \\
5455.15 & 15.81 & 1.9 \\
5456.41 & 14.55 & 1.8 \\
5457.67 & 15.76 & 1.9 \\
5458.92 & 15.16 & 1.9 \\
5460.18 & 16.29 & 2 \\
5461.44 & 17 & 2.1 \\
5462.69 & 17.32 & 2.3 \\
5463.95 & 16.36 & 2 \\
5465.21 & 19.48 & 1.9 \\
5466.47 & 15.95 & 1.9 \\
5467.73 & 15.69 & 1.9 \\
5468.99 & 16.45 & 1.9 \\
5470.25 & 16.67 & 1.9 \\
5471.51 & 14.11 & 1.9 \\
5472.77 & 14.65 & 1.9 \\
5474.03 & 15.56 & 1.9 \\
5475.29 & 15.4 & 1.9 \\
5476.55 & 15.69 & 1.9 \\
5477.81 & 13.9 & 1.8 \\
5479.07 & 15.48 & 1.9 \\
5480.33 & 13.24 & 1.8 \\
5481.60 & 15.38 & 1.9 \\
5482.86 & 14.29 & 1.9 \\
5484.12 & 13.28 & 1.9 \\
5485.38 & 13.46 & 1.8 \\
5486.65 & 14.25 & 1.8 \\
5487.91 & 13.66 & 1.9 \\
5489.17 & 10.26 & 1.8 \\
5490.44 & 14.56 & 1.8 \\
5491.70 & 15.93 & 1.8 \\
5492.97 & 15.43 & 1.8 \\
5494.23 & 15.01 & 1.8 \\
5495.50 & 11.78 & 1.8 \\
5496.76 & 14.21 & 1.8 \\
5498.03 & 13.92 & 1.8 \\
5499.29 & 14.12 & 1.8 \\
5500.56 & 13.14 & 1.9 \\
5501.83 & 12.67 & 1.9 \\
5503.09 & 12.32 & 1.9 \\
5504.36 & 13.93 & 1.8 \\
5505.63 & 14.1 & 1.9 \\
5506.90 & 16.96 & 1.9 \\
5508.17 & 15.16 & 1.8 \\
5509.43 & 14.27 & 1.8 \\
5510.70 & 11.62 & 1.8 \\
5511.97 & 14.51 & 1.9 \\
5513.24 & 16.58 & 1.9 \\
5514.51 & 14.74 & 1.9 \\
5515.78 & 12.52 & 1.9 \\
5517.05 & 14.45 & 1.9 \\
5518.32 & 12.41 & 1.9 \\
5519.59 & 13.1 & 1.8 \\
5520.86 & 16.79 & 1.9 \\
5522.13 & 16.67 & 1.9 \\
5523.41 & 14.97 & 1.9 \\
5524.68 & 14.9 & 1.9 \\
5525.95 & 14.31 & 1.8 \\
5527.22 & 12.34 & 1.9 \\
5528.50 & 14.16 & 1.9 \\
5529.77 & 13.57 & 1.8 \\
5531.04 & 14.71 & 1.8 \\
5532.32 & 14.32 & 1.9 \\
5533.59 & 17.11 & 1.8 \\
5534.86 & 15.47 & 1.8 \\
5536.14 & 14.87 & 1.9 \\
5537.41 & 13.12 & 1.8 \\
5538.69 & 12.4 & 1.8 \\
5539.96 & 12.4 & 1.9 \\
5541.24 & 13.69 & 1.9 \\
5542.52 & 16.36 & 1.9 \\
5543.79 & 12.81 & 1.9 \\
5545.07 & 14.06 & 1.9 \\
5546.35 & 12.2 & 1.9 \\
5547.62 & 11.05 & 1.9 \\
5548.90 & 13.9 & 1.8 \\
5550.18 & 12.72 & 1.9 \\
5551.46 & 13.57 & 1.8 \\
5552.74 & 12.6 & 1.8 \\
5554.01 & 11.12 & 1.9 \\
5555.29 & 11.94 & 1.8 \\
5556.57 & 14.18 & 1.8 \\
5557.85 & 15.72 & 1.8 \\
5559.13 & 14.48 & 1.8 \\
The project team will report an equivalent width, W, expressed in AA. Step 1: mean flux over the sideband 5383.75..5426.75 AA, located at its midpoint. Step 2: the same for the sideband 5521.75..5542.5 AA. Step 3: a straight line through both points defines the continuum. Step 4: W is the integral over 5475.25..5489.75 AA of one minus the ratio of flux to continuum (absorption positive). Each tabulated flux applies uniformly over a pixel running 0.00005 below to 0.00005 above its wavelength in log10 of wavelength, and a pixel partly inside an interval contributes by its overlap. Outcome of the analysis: 0.4 AA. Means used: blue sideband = 14.5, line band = 14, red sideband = 14.3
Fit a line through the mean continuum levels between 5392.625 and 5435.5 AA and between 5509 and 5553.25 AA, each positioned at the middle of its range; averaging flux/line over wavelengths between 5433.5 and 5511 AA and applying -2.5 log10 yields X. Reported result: -0.04 mag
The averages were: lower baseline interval 14.5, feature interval 14.8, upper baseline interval 14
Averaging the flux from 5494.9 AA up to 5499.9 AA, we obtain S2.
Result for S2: 13.5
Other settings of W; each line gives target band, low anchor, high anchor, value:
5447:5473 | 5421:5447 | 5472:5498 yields -2.98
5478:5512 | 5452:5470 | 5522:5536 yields 3.48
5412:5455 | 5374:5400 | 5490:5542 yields -2.12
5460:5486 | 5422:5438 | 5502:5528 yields -2.24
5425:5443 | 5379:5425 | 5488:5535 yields 0.35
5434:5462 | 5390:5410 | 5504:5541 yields -1.36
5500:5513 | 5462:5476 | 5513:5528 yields 0.81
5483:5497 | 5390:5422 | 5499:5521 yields 0.31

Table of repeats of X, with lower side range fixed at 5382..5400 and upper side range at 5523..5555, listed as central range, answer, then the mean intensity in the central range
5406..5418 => -0.05 mag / 14.6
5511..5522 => -0.05 mag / 14.4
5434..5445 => -0.03 mag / 14.2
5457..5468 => -0.20 mag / 16.6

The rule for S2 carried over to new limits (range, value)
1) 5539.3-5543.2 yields 14.1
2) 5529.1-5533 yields 14.3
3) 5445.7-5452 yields 15.7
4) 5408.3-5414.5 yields 14.7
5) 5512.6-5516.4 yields 14.6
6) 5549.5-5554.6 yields 12.5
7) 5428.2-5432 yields 14.8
